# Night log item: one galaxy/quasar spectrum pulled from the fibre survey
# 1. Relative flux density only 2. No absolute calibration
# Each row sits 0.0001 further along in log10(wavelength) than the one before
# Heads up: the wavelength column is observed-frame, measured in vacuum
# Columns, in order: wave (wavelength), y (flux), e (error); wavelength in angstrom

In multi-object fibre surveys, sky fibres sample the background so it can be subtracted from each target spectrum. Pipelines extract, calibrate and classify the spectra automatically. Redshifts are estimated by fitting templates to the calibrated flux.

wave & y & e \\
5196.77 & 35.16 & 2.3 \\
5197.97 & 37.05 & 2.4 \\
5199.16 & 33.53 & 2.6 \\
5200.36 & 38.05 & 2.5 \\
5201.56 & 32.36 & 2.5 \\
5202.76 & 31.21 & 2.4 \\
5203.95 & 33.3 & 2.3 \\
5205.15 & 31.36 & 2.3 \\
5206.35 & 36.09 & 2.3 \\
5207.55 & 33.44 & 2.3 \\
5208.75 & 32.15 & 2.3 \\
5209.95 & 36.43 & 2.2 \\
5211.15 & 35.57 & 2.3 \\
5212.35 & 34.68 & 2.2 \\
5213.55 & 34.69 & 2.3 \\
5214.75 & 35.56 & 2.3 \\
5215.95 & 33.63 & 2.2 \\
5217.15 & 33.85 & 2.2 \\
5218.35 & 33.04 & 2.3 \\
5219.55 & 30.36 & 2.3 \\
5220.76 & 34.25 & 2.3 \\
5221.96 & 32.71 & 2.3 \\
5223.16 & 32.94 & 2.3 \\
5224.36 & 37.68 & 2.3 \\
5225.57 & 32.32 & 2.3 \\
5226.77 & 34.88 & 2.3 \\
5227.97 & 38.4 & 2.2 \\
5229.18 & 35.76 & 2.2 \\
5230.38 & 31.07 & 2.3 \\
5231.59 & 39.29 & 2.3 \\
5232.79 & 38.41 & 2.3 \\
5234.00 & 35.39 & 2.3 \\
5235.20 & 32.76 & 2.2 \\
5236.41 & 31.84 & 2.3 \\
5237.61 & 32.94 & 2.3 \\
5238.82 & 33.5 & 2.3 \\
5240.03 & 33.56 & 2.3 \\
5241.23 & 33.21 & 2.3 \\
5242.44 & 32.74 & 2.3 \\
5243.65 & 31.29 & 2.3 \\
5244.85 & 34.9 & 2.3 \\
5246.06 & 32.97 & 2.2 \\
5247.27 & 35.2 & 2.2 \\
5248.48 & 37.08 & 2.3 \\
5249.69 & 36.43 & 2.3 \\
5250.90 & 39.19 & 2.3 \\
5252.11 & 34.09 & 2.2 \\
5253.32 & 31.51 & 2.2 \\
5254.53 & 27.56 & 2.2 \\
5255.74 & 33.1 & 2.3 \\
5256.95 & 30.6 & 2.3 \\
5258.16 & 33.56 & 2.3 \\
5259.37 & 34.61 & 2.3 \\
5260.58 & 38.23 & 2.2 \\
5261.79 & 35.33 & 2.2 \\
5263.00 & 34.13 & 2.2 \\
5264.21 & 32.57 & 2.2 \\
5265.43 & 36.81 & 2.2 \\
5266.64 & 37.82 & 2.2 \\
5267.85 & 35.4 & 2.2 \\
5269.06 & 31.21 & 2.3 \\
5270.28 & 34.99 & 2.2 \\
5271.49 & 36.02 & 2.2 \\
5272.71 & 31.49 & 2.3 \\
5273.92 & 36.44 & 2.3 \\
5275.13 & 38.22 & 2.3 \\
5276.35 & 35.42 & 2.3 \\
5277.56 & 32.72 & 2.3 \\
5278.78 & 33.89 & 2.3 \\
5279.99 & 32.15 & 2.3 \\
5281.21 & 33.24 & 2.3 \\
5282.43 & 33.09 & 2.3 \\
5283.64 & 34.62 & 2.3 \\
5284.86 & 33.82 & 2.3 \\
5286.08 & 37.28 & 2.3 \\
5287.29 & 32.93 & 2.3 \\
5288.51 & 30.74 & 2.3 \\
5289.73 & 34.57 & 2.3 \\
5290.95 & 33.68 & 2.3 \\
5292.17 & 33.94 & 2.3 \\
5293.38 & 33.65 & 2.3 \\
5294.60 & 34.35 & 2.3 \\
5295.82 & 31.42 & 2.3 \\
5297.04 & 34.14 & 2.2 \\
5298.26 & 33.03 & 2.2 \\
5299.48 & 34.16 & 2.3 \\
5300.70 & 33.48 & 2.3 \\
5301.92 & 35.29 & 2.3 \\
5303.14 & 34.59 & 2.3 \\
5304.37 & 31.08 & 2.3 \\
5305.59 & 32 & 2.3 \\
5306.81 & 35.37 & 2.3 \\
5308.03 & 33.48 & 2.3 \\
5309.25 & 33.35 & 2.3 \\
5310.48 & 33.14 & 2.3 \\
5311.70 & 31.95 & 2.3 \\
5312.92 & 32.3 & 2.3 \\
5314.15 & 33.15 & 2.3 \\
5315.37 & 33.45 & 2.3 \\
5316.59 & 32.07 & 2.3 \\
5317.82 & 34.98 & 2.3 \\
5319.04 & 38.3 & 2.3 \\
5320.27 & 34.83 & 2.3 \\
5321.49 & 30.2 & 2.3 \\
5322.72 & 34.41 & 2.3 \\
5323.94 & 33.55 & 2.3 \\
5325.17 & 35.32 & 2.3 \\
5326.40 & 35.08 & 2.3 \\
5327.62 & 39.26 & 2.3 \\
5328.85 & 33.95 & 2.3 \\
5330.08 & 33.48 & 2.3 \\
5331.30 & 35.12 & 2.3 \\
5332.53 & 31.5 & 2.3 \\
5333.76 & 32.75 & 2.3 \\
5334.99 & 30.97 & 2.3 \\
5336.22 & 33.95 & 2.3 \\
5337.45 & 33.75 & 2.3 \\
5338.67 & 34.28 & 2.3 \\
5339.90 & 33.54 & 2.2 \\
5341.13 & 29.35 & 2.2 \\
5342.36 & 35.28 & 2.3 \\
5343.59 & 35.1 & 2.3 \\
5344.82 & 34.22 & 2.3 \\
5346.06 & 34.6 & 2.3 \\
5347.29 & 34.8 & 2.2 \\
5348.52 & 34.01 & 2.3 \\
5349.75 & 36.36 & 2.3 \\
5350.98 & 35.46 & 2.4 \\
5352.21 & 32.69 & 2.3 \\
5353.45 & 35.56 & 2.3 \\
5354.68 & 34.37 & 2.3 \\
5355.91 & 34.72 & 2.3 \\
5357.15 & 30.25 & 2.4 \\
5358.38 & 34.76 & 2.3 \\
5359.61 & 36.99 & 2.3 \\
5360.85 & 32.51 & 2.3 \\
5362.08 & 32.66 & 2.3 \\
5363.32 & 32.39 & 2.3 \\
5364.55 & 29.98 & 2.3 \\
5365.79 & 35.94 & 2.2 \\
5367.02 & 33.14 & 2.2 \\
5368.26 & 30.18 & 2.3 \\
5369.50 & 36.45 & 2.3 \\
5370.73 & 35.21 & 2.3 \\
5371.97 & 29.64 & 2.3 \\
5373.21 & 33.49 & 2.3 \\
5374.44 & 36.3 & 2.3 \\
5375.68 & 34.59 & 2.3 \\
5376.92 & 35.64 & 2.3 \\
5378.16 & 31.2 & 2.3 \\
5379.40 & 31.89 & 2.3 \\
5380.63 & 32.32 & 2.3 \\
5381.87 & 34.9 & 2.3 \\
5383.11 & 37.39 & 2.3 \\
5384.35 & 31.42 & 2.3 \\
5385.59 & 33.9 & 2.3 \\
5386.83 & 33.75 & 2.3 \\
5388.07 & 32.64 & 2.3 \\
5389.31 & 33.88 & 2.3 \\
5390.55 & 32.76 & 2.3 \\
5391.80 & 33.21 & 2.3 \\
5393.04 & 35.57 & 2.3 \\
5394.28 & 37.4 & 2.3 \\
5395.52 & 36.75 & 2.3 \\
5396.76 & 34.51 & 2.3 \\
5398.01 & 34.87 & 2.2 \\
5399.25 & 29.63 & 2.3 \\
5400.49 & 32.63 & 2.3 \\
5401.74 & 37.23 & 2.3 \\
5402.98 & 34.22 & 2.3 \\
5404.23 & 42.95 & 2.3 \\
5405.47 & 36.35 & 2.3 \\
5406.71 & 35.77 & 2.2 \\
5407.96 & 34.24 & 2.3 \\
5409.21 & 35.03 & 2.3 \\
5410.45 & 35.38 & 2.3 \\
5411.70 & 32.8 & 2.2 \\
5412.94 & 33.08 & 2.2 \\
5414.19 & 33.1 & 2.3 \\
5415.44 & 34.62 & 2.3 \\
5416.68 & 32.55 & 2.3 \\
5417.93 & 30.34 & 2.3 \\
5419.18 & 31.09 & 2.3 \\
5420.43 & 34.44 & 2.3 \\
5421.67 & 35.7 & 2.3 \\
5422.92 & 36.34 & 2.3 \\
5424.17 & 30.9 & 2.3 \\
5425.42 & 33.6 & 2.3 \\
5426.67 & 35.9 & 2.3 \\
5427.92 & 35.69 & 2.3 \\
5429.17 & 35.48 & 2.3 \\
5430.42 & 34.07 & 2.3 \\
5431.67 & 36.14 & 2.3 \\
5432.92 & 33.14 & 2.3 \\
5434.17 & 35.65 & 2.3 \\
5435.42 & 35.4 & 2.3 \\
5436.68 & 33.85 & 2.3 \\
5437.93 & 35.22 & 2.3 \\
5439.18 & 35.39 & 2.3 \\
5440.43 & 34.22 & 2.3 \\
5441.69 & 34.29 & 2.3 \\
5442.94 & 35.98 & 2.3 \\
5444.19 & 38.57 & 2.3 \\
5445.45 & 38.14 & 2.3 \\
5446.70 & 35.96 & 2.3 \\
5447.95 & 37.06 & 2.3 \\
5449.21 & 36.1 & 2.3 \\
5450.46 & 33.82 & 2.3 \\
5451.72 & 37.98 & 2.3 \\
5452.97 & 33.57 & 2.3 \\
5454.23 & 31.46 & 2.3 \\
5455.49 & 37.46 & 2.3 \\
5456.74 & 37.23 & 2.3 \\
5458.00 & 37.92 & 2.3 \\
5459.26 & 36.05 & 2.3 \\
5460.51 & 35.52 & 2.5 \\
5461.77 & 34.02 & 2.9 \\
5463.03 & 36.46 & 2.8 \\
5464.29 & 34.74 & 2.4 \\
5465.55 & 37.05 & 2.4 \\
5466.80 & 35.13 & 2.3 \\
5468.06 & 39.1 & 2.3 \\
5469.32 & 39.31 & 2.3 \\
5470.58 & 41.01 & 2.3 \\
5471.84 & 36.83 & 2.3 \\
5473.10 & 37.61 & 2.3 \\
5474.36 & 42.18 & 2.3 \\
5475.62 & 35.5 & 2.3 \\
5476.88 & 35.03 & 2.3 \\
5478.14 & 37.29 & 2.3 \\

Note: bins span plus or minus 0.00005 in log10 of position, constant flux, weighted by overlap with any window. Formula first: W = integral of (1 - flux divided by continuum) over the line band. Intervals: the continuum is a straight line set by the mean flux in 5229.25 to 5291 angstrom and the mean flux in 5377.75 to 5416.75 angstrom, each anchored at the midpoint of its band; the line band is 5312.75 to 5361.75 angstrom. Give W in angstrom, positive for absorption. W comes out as 0.4 angstrom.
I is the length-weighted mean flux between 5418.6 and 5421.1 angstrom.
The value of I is 32.9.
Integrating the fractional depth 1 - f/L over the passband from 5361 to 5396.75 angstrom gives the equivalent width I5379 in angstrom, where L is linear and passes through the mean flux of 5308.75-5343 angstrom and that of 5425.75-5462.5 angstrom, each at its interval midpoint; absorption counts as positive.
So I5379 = 0.8 angstrom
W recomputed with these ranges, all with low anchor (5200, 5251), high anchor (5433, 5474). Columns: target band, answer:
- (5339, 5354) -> 0.4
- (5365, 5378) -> 0.6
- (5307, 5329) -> 0.6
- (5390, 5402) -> 0.4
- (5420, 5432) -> 0.4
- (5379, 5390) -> 0.6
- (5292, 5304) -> 0.4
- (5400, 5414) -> 0.2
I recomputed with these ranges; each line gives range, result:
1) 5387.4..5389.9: 33.3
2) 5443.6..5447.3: 37.5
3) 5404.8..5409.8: 35.4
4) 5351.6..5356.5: 34.3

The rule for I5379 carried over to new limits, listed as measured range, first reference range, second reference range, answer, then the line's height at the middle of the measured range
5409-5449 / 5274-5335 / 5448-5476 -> 1.5 angstrom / 36.1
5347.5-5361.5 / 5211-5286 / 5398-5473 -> 0.2 angstrom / 34.9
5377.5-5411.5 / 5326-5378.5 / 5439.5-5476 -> 0.4 angstrom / 34.9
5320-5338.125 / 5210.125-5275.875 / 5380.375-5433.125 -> 0.3 angstrom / 34.4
